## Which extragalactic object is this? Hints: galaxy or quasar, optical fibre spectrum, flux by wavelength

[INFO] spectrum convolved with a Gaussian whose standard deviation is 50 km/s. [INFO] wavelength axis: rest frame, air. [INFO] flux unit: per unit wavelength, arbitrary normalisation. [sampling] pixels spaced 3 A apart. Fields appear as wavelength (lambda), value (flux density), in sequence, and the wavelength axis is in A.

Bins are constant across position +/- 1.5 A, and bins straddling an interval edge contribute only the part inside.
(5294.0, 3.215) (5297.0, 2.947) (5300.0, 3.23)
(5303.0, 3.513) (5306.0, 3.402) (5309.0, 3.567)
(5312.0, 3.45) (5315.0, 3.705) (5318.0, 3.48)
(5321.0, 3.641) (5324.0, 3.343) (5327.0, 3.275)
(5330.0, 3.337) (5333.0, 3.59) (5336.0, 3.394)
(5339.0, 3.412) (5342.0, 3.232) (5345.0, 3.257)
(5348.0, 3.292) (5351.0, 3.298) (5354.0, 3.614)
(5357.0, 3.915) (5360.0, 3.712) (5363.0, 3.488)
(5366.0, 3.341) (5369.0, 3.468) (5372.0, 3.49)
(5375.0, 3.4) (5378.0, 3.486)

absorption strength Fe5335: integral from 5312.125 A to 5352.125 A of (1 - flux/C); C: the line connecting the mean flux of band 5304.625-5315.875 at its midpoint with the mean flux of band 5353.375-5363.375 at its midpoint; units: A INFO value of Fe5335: 2.2 A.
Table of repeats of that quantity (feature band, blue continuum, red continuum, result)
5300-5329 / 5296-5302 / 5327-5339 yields -1.86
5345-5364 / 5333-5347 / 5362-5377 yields -0.77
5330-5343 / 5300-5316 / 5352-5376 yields 0.43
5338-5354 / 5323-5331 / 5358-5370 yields 0.45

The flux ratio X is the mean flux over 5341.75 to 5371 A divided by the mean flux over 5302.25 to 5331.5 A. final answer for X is 1.00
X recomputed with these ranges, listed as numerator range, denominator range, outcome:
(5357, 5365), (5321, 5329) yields 1.08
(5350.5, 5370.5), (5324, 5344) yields 1.06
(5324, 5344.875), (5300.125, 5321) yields 0.96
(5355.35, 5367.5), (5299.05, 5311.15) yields 1.05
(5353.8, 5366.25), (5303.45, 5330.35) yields 1.05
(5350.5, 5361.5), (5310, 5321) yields 1.03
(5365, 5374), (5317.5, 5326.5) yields 0.99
